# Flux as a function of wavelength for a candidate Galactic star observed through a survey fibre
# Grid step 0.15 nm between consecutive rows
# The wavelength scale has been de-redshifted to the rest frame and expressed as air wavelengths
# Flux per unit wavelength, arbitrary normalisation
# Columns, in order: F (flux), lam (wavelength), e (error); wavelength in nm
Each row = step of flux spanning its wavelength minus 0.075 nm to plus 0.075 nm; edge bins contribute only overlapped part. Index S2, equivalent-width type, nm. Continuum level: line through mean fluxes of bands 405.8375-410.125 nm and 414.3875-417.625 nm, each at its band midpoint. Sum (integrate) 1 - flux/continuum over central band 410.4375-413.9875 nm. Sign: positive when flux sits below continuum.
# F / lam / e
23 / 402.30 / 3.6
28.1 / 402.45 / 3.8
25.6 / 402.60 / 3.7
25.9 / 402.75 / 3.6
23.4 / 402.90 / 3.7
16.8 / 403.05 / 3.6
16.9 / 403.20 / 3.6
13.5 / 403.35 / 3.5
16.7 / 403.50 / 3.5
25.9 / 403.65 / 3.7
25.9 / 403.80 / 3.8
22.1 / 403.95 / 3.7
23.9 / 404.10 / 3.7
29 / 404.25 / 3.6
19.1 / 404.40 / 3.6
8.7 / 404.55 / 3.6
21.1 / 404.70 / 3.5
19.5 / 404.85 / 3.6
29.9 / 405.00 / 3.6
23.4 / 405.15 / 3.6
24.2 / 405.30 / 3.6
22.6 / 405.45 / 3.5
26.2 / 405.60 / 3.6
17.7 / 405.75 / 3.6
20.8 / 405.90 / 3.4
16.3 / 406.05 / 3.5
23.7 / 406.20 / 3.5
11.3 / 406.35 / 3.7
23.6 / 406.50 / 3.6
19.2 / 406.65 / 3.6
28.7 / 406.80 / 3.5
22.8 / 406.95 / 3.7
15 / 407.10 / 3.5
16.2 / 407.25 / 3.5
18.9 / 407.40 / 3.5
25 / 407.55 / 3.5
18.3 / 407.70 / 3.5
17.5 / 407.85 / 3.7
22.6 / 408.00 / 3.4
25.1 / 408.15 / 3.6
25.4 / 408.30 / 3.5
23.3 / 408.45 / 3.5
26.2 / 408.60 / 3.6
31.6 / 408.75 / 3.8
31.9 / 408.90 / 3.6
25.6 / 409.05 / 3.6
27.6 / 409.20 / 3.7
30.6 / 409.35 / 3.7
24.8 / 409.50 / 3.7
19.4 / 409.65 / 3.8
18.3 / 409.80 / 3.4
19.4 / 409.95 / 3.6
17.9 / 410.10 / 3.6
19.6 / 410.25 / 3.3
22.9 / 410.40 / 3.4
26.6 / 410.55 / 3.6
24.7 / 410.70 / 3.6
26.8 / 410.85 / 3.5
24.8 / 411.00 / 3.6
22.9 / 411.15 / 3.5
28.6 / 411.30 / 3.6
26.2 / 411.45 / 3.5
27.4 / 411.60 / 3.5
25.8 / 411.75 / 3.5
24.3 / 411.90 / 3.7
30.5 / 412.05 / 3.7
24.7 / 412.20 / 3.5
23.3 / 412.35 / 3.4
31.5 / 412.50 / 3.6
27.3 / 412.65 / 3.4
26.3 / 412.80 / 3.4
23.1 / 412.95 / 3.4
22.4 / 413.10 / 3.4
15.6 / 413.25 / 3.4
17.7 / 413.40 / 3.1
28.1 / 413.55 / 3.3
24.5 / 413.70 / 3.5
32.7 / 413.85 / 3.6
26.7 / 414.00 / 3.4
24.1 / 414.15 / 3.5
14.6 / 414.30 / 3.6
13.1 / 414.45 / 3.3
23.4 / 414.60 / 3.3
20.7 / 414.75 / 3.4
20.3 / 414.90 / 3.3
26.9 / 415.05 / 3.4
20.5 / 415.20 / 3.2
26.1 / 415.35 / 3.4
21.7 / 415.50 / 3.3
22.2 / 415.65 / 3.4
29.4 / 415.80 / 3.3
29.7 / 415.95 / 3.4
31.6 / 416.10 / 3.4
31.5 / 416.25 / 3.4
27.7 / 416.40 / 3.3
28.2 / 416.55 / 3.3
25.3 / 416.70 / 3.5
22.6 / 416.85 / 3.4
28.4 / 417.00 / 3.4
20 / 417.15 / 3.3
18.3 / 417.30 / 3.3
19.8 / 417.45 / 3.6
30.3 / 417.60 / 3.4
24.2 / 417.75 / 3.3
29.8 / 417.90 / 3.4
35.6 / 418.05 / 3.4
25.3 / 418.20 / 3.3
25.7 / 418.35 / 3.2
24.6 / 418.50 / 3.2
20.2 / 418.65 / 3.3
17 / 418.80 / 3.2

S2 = -0.31 nm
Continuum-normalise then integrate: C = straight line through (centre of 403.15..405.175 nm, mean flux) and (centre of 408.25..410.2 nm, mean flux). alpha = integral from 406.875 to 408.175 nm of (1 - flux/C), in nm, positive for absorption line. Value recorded 0.196 nm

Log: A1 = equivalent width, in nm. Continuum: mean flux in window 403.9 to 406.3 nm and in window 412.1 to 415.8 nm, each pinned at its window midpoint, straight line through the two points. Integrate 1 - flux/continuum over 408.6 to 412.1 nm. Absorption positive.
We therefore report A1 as -0.38 nm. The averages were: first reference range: 21.6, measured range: 25.1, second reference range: 23.4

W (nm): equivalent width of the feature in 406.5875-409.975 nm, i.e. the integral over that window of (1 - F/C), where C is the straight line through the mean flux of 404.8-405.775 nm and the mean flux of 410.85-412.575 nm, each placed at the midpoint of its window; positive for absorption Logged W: 0.23 nm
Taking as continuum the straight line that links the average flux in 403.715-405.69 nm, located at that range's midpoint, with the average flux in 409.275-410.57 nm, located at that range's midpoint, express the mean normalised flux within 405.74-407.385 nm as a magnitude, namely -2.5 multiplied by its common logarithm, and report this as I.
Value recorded 0.146 mag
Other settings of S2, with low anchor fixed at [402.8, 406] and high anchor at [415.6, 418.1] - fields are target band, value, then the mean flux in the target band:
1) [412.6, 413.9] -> 0.06 nm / 24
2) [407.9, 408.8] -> -0.09 nm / 25.3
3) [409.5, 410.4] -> 0.15 nm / 19.7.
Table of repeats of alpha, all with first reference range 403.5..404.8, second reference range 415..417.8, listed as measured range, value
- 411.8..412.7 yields -0.101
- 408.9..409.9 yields -0.067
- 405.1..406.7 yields 0.097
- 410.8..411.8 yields -0.091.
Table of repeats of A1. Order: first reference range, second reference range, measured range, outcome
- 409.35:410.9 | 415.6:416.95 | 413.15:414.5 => 0.18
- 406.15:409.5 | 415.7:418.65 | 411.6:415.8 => 0.24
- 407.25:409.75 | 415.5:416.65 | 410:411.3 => 0.10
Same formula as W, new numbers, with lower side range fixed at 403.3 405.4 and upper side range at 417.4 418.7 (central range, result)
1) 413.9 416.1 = 0.187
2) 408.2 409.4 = -0.227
